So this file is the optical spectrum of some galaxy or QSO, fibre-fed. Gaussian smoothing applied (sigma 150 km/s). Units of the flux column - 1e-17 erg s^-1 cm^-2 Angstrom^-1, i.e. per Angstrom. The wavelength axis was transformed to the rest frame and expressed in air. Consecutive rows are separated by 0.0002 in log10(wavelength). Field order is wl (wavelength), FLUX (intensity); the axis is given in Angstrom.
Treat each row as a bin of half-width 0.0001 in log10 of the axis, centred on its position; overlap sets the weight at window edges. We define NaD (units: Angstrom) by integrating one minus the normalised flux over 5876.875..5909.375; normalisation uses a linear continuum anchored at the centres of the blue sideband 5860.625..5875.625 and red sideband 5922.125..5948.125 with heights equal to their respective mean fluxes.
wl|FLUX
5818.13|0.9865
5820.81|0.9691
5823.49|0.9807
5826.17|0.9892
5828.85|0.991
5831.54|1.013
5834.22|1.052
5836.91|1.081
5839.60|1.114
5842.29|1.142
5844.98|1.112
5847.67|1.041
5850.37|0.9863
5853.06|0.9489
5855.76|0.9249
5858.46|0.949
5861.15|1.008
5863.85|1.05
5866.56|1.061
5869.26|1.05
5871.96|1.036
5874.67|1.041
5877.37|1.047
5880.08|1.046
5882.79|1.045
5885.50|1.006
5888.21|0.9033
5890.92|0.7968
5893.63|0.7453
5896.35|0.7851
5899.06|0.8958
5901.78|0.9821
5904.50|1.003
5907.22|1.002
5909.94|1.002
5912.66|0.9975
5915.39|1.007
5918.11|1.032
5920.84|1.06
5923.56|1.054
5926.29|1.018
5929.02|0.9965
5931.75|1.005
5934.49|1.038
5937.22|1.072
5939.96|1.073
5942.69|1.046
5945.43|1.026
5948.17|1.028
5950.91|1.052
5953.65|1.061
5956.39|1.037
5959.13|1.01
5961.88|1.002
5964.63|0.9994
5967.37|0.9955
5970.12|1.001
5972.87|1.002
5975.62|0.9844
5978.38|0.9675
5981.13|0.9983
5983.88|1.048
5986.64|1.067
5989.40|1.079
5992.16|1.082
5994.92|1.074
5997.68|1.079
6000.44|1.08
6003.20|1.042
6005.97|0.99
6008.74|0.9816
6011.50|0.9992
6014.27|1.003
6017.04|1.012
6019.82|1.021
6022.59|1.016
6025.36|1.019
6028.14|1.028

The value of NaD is 3.2 Angstrom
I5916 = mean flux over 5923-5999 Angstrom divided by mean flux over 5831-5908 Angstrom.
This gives 1.04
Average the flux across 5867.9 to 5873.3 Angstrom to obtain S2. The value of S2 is 1.04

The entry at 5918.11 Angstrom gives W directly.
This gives 1.032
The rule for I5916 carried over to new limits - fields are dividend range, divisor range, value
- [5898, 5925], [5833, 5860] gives 0.97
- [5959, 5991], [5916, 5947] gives 0.98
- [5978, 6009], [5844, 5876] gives 1.03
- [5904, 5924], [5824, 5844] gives 0.97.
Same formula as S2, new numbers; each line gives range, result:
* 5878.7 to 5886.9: 1.03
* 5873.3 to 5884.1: 1.04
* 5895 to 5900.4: 0.841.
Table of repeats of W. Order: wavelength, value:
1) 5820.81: 0.9691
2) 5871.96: 1.036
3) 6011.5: 0.9992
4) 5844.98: 1.112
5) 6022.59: 1.016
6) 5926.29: 1.018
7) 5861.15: 1.008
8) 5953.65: 1.061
